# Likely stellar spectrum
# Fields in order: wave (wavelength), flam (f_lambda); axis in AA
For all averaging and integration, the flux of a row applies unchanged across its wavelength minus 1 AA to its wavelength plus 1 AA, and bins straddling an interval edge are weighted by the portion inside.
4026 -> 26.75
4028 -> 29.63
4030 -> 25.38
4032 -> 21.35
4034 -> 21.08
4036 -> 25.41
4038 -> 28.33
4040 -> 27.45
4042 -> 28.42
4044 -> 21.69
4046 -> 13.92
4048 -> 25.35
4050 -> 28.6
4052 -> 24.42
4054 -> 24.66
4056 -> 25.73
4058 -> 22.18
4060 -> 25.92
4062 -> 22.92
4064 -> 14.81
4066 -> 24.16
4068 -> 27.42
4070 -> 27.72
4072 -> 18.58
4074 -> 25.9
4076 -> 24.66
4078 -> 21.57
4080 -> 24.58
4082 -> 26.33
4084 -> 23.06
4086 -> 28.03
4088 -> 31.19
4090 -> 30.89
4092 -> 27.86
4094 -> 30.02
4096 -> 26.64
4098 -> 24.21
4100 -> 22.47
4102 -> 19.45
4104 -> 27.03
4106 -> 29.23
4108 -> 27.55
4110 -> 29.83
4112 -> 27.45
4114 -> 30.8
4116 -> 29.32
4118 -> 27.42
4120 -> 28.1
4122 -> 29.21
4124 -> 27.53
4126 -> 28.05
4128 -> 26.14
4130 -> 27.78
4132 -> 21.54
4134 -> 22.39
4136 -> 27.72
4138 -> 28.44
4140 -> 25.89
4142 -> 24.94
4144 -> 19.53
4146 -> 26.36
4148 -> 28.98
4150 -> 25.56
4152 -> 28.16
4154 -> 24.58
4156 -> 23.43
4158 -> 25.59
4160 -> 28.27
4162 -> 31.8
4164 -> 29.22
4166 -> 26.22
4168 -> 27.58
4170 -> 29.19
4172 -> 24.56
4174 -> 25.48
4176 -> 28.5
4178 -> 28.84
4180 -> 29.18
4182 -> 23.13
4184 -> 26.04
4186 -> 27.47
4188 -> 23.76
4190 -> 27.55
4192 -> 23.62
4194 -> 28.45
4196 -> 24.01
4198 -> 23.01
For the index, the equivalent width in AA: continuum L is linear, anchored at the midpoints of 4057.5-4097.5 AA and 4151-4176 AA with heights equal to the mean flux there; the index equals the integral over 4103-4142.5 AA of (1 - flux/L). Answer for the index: -1.7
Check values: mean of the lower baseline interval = 25.2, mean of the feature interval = 27.3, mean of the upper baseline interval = 27.1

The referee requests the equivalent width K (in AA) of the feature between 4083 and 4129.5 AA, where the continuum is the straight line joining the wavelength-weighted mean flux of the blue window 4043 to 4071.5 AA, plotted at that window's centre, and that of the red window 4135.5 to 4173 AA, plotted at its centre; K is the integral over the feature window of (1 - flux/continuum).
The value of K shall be -4.5 AA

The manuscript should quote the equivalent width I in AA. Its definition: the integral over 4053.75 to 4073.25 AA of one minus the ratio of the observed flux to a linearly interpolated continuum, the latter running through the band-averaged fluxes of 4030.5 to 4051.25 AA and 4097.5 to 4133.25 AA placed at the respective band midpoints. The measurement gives 1.25 AA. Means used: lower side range 24.2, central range 23.4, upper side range 26.8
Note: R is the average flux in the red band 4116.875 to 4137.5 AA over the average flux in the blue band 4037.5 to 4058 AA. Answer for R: 1.08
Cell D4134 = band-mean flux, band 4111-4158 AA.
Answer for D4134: 26.5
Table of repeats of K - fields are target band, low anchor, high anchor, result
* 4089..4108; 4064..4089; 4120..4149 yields -0.87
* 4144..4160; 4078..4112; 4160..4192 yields 0.70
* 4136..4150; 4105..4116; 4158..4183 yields 1.19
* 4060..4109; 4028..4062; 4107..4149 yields 0.71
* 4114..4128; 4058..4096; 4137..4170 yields -1.22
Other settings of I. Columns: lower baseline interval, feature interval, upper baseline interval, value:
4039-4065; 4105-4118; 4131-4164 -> -2.0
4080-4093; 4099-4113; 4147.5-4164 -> 0.7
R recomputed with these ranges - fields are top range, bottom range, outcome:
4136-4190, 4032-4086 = 1.11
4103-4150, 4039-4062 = 1.11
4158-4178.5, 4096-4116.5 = 1.04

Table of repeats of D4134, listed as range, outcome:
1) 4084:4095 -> 29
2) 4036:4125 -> 25.7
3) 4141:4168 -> 26.4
